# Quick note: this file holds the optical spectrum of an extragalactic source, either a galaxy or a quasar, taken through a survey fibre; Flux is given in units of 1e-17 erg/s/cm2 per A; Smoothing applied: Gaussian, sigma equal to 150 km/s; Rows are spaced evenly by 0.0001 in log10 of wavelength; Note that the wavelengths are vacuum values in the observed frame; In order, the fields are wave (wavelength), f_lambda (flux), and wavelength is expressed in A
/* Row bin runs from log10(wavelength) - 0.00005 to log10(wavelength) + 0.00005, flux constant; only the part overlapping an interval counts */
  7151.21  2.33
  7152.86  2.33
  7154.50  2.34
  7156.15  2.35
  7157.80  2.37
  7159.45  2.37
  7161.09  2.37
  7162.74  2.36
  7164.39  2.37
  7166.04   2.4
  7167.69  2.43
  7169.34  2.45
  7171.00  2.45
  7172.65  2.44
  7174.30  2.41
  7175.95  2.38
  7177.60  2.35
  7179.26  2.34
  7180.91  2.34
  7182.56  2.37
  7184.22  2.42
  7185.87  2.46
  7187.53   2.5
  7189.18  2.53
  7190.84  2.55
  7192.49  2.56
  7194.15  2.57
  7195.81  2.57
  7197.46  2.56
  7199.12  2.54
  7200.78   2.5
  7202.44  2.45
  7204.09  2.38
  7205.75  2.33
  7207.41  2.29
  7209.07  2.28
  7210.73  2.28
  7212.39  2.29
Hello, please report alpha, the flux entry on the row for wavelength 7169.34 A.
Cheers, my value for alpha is 2.45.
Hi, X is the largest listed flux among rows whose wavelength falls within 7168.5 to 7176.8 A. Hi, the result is 2.45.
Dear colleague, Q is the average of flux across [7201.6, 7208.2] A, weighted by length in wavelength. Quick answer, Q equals 2.36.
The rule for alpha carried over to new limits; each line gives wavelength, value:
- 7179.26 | 2.34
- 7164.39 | 2.37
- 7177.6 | 2.35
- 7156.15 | 2.35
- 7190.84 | 2.55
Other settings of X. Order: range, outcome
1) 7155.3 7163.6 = 2.37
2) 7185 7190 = 2.53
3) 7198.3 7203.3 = 2.54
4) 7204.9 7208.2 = 2.33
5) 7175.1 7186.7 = 2.46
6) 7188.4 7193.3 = 2.56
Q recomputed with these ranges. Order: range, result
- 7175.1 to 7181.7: 2.35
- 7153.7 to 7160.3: 2.36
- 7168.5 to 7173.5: 2.44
